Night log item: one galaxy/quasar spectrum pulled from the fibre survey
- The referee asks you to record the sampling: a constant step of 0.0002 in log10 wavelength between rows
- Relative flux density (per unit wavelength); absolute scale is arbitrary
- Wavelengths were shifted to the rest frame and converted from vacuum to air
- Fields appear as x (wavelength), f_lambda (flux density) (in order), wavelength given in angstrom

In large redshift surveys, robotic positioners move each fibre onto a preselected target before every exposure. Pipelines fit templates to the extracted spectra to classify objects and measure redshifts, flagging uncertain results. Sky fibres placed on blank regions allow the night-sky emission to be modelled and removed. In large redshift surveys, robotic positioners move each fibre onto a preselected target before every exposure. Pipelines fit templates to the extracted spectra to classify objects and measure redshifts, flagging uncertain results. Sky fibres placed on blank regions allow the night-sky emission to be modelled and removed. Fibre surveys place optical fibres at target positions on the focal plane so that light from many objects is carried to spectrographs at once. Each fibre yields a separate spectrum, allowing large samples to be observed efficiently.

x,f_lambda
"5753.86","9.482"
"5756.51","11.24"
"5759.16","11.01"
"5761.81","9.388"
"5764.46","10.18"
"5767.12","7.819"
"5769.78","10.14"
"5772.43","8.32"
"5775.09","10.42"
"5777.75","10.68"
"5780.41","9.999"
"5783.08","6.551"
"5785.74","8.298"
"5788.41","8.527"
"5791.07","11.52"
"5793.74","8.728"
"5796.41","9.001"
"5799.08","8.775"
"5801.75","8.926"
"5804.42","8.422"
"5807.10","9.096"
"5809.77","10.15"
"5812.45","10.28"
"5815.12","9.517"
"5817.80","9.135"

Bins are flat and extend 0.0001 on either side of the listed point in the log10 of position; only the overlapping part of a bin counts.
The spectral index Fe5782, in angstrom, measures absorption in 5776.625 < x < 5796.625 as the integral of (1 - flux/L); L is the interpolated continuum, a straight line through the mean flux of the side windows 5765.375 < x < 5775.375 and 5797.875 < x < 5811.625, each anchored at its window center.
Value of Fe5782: -0.1 angstrom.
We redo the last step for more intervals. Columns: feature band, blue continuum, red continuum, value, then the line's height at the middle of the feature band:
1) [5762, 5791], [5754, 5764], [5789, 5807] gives 1.89 angstrom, 9.86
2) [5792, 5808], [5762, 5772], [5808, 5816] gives 1.47 angstrom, 9.79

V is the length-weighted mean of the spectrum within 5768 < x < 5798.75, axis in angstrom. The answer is 9.25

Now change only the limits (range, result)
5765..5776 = 9.2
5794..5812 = 9.1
